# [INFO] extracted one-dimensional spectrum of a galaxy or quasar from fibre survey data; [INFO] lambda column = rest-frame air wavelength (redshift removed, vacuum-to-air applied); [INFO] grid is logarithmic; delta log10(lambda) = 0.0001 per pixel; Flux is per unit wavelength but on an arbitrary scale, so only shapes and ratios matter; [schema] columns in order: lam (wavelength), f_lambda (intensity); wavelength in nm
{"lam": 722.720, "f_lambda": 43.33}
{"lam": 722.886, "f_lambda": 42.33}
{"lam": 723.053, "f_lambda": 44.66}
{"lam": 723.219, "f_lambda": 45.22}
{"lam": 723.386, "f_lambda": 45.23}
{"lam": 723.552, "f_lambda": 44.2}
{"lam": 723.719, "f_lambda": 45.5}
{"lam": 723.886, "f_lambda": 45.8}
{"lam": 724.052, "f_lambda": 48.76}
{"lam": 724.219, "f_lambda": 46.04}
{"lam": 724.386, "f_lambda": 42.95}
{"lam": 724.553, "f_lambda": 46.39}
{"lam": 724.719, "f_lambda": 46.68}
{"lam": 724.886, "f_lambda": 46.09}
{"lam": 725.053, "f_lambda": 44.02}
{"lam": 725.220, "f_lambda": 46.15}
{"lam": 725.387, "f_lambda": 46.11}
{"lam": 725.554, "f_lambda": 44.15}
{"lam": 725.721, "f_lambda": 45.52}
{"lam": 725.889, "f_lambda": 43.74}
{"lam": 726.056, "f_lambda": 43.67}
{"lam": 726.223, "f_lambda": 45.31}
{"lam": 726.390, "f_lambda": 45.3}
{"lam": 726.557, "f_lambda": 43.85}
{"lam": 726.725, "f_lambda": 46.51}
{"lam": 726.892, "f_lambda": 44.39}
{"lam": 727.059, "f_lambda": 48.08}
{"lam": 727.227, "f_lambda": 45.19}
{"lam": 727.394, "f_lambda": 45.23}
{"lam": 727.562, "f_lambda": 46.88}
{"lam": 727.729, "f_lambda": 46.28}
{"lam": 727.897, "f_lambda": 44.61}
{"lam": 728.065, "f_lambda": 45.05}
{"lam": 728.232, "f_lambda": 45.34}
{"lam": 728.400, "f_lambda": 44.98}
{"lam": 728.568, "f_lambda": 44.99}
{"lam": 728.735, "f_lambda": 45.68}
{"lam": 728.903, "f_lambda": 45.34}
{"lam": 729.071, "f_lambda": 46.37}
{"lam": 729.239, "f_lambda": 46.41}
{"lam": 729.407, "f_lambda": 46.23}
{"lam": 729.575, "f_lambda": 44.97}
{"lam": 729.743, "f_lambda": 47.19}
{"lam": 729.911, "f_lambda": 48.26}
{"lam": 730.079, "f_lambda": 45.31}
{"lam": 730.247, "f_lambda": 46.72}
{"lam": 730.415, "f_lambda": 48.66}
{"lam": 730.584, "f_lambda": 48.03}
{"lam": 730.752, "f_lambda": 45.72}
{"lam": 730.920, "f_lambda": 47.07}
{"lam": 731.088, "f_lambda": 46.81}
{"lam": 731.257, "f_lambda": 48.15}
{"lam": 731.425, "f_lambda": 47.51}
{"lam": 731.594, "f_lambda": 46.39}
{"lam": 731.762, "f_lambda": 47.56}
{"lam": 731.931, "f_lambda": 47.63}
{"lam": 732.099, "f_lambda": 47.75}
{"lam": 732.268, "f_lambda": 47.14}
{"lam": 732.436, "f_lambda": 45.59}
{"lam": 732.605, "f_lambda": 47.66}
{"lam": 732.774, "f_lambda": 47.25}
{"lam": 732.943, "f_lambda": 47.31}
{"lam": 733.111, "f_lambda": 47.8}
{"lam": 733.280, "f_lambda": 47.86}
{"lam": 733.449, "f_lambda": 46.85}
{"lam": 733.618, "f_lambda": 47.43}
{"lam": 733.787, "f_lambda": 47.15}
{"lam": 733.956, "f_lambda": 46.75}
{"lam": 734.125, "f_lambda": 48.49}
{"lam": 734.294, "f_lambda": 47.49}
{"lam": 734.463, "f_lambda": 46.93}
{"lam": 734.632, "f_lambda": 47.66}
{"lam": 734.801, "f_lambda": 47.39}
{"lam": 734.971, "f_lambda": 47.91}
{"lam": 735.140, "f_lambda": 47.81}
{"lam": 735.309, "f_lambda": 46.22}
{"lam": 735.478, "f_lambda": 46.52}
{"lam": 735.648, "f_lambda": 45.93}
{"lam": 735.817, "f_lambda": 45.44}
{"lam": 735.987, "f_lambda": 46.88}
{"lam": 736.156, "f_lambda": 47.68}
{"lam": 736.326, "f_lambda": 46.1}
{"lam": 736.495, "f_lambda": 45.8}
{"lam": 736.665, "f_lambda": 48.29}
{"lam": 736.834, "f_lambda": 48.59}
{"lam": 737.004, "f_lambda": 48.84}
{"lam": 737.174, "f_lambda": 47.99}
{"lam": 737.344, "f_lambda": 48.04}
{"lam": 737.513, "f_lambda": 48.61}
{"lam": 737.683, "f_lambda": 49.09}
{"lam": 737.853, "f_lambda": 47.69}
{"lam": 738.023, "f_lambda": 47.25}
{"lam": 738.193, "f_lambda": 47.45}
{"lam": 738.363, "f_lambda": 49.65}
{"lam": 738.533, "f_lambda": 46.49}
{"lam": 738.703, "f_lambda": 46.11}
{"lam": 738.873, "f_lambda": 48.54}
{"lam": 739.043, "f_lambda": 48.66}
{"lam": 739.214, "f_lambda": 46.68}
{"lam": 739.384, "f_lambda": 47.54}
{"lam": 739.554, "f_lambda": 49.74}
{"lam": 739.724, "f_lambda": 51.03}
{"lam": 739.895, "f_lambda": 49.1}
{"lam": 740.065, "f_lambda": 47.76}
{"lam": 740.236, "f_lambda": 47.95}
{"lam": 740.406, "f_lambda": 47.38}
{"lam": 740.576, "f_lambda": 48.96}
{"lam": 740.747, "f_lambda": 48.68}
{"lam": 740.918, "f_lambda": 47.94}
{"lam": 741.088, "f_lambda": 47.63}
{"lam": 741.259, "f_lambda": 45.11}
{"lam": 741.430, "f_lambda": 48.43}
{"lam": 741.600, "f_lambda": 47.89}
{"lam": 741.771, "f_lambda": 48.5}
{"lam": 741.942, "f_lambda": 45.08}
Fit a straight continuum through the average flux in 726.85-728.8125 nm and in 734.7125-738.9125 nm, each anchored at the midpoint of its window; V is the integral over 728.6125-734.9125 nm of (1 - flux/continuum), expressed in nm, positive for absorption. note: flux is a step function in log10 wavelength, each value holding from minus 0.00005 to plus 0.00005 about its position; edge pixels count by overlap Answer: -0.09 nm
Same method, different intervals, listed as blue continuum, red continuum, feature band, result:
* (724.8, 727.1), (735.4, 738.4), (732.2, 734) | -0.02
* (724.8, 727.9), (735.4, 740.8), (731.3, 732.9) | -0.02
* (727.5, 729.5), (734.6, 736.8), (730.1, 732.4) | -0.05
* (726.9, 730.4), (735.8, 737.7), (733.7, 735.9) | 0.01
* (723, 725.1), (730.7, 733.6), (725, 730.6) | 0.07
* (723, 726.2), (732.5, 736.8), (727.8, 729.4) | 0.02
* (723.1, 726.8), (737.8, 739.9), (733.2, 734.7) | -0.01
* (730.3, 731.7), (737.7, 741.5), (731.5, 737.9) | 0.03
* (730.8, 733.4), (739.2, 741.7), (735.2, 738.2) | 0.03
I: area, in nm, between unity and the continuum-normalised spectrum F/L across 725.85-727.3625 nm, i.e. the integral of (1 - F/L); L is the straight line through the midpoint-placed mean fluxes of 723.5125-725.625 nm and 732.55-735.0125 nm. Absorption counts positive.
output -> 0.03 nm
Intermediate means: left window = 45.6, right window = 47.4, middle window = 45.2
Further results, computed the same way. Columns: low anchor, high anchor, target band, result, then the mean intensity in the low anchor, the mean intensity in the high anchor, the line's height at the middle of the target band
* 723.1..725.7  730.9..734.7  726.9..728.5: 0.020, 45.6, 47.3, 46.2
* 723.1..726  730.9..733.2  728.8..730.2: 0.011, 45.4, 47.3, 46.6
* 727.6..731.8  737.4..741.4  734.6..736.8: 0.023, 46.4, 48.1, 47.4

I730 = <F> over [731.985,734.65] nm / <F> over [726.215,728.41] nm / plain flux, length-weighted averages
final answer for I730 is 1.04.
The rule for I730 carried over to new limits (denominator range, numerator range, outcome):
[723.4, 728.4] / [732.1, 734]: 1.04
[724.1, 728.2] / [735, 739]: 1.05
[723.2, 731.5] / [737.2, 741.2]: 1.05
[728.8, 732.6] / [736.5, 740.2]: 1.03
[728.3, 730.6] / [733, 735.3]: 1.03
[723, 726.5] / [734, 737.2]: 1.04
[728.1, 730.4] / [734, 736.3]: 1.02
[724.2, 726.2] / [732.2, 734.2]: 1.05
